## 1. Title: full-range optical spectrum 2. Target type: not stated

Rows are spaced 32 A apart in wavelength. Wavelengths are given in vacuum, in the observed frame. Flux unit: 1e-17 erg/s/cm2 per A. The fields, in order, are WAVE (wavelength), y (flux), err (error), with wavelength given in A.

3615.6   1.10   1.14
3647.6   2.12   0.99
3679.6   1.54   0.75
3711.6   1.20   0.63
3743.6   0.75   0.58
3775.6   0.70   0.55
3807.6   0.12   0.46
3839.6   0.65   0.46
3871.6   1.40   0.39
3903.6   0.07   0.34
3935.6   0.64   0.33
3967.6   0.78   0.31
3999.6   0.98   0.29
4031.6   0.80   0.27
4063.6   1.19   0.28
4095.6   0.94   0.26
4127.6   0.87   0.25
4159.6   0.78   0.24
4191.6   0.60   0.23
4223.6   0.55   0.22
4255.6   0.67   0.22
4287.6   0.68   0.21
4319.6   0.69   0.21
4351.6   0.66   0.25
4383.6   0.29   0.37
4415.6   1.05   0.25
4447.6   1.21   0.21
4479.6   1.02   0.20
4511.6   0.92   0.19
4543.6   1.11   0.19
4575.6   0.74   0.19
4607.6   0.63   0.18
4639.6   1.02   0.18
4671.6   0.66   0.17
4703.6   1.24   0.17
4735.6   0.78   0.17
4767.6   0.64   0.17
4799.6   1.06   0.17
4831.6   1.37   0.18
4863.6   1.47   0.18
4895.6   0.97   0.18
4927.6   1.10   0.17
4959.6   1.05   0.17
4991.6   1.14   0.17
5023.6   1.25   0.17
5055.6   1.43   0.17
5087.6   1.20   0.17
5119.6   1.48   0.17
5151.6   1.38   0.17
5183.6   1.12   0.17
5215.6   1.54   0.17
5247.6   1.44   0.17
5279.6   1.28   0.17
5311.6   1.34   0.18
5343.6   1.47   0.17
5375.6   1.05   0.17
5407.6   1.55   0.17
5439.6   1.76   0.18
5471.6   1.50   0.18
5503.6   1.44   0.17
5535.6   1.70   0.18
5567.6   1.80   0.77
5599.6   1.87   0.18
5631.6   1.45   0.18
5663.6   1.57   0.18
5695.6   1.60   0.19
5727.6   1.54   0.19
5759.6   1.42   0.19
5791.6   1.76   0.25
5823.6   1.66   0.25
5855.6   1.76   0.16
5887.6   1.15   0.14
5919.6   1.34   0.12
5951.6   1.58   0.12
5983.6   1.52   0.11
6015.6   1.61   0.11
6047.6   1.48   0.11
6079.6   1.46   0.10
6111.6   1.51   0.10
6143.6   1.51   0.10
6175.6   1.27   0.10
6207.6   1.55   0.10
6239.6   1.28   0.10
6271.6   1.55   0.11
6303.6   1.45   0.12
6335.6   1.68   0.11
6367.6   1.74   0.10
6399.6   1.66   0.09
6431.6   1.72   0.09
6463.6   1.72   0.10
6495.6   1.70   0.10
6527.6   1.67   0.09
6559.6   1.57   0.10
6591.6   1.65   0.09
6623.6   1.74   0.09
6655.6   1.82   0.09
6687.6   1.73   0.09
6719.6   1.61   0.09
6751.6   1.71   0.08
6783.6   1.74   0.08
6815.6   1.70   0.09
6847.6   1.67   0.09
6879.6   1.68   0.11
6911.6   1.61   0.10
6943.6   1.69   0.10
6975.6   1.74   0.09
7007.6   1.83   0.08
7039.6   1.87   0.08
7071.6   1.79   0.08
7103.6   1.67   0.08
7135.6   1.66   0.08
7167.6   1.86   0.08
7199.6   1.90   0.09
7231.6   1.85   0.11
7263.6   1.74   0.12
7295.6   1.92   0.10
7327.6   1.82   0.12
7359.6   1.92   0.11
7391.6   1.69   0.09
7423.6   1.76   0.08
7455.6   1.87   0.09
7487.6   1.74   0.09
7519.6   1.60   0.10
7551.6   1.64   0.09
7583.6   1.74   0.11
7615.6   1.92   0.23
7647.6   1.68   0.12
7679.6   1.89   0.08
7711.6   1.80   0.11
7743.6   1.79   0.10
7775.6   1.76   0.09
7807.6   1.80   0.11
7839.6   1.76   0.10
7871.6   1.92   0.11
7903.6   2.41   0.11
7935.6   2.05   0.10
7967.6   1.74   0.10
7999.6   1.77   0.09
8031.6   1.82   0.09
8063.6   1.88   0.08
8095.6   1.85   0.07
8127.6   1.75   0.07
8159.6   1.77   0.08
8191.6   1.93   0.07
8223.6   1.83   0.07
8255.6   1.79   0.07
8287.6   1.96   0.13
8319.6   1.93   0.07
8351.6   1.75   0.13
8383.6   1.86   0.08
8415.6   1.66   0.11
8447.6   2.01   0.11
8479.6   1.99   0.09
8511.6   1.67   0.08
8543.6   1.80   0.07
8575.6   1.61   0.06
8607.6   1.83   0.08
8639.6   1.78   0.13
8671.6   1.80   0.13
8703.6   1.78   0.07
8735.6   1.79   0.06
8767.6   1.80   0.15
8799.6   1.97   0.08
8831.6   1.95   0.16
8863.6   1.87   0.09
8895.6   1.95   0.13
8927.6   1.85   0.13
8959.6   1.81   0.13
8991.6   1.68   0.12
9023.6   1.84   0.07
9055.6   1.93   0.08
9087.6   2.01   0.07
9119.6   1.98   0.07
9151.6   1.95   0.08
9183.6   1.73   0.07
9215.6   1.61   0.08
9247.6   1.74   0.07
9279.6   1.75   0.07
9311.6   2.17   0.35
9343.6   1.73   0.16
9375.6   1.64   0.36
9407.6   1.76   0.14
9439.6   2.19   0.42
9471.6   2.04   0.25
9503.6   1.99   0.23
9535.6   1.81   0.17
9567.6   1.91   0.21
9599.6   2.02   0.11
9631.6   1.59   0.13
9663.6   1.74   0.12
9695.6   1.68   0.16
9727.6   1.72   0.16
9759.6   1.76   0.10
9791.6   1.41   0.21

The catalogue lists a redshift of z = 0.20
